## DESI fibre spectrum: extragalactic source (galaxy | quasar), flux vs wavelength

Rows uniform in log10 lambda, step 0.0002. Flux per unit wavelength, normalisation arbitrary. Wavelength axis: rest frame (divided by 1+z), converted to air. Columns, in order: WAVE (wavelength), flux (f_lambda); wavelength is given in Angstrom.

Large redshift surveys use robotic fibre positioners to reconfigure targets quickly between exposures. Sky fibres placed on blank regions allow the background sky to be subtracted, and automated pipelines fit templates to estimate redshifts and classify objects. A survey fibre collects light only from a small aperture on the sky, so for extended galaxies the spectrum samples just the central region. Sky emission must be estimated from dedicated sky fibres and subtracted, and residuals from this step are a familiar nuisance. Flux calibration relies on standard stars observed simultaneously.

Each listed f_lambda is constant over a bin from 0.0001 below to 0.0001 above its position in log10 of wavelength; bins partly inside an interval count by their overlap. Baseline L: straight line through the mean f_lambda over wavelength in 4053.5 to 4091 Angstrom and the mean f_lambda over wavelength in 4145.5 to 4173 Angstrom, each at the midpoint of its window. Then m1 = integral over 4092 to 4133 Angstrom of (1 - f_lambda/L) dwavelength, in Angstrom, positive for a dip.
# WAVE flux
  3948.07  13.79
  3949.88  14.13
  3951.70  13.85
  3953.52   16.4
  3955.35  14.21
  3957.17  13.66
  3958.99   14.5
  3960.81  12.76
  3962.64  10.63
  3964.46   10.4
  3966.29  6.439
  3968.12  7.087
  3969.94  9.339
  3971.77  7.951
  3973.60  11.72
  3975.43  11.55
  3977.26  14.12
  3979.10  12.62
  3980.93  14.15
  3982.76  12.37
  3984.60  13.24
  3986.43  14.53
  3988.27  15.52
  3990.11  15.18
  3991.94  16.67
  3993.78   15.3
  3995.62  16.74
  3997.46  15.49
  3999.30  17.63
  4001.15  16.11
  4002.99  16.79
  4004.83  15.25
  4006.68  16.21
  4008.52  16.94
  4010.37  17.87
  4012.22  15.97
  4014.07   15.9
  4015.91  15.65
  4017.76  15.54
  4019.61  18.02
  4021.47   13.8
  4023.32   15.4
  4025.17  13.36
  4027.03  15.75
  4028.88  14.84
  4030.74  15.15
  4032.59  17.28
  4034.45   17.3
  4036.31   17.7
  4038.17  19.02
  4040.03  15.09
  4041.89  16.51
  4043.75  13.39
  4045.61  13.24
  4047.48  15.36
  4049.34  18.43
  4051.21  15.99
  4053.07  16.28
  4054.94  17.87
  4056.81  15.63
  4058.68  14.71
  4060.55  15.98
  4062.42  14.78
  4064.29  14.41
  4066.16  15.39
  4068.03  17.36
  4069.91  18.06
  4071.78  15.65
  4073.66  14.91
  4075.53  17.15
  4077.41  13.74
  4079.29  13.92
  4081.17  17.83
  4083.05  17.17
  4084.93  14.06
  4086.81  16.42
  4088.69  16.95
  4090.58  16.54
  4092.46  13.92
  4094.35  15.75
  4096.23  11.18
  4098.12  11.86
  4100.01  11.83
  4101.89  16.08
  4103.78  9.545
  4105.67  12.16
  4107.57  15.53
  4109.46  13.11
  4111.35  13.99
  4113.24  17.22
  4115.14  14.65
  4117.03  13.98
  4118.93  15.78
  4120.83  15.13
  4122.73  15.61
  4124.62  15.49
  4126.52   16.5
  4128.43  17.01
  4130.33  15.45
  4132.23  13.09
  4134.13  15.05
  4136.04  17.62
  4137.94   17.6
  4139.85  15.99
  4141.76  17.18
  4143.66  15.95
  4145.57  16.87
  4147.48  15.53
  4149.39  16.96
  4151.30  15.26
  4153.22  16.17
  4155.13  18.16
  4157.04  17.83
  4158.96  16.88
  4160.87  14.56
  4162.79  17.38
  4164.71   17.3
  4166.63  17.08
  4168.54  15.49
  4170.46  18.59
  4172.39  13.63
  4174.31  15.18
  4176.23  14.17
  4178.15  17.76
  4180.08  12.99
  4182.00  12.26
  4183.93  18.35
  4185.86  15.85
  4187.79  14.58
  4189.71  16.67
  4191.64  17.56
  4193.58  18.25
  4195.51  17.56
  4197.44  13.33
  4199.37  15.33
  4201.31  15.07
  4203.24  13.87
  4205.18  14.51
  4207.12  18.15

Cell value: 4.77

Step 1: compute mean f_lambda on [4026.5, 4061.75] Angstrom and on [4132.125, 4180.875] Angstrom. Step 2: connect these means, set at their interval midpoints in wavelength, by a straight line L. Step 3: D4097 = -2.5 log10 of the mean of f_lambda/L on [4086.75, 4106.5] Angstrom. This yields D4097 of 0.176 mag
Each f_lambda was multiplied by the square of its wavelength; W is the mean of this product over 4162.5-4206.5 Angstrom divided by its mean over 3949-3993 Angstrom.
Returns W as 1.38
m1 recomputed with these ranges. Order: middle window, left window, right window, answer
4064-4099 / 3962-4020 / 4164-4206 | -1.44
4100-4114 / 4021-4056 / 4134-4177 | 2.11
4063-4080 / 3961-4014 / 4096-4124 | -2.15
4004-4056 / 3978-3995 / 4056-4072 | -2.91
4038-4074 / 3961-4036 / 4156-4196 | -2.25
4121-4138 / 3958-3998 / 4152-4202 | -0.62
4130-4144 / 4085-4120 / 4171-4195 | -1.08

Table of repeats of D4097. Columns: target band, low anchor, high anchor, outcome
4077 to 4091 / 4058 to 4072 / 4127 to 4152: 0.002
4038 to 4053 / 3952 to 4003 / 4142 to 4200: -0.106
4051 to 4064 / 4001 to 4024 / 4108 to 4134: -0.006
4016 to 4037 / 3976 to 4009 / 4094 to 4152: -0.045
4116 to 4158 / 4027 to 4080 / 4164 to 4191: -0.022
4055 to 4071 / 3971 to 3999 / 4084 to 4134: -0.112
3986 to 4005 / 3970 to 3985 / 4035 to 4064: -0.225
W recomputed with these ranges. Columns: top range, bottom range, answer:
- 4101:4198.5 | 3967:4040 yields 1.13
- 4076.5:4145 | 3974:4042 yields 1.02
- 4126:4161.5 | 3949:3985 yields 1.48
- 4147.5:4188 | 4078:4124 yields 1.13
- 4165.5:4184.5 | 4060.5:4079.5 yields 1.04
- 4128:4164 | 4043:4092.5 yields 1.08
